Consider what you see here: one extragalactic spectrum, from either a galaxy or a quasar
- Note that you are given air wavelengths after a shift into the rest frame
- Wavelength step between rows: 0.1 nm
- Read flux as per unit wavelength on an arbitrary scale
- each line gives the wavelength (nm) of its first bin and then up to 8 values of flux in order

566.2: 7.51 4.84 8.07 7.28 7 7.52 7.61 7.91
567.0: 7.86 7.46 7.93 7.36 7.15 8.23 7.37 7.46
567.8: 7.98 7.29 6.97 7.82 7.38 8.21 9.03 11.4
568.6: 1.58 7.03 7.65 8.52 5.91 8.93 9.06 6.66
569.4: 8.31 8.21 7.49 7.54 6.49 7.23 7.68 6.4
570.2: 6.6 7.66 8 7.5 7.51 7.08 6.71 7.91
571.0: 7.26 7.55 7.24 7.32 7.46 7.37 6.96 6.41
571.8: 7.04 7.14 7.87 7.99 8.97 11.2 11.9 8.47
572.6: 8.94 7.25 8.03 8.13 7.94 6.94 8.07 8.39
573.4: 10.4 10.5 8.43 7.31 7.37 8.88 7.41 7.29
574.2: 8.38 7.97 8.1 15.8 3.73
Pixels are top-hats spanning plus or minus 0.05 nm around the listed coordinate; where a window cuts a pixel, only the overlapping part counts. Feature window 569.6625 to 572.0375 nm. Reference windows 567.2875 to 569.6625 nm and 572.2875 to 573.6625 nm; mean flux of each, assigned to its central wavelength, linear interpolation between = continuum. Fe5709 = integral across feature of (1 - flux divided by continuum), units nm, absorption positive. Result 0.29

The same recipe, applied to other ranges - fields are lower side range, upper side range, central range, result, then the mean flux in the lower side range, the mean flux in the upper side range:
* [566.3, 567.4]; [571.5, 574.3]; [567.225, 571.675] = 0.19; 7.45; 8.26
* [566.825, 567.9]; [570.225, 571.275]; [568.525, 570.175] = 0.06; 7.65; 7.42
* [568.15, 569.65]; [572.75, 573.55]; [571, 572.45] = 0.05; 7.69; 8.55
